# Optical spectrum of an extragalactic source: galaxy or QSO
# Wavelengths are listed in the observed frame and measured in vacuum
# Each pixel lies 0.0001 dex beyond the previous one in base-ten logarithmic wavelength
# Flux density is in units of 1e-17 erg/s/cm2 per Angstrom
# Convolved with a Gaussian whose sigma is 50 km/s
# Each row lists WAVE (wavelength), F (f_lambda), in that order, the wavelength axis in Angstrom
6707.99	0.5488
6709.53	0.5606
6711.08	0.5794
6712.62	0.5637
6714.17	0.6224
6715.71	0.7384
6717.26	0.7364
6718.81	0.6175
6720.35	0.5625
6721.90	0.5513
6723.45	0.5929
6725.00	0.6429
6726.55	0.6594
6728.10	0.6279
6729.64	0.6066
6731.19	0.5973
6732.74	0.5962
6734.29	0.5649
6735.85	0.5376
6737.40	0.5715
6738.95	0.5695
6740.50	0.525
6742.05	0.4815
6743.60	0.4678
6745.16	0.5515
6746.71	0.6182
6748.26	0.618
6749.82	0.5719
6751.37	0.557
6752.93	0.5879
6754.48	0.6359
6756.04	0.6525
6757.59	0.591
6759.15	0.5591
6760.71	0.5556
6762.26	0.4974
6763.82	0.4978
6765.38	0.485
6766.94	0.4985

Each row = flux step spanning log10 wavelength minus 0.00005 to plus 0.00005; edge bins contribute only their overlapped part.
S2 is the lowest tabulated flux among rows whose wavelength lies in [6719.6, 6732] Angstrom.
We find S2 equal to 0.5513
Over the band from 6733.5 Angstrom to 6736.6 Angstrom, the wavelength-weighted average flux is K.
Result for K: 0.55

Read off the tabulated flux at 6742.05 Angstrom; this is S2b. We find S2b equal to 0.4815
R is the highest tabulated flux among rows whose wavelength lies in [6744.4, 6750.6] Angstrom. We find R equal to 0.6182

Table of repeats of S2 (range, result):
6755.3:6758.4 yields 0.591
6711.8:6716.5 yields 0.5637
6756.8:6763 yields 0.4974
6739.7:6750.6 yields 0.4678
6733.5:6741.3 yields 0.525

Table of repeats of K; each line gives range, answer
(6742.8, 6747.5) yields 0.546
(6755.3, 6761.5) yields 0.589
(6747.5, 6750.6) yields 0.594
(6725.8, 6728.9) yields 0.645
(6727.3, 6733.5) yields 0.608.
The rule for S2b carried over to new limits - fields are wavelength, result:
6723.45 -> 0.5929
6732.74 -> 0.5962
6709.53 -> 0.5606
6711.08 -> 0.5794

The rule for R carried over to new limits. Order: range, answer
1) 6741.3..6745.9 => 0.5515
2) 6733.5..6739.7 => 0.5715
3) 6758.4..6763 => 0.5591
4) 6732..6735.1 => 0.5962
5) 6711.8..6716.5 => 0.7384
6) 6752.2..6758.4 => 0.6525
